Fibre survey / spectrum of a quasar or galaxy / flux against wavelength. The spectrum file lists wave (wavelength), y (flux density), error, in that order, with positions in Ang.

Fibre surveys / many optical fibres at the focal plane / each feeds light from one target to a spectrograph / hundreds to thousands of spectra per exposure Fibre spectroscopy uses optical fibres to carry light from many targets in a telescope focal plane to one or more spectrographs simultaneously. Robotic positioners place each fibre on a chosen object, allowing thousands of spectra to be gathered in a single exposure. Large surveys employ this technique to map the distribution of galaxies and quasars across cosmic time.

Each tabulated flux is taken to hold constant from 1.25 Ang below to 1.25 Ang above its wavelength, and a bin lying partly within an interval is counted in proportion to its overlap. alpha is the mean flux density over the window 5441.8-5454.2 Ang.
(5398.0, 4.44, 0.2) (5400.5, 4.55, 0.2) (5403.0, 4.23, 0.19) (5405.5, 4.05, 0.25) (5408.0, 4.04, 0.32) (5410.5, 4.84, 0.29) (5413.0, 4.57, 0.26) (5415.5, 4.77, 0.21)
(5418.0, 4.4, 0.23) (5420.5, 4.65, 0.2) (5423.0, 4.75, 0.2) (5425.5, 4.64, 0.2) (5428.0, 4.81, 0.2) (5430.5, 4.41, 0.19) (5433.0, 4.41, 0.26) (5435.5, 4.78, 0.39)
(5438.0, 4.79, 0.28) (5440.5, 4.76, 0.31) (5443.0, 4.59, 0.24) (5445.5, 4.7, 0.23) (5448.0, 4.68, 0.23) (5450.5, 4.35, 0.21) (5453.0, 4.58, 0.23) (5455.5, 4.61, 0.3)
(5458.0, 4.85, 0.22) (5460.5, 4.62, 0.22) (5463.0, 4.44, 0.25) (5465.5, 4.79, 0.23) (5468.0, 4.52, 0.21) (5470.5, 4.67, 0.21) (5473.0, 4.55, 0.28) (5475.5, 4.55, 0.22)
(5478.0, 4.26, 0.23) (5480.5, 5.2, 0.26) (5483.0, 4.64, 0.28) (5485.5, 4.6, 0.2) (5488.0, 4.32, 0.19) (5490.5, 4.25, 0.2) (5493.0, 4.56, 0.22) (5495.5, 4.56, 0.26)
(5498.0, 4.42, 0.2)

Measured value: 4.58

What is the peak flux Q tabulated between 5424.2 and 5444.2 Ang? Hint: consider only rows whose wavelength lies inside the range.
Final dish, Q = 4.81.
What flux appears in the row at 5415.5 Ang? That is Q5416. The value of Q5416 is 4.77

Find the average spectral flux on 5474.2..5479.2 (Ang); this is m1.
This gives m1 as 4.41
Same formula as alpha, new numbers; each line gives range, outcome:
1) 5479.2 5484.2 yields 4.92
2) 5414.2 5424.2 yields 4.64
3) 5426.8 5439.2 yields 4.64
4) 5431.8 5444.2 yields 4.67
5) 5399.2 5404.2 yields 4.39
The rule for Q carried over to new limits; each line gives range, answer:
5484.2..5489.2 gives 4.6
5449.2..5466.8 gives 4.85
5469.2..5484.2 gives 5.2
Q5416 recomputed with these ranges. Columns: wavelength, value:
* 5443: 4.59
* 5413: 4.57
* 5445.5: 4.7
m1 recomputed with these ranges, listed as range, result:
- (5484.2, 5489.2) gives 4.46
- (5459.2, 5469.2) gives 4.59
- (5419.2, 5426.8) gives 4.68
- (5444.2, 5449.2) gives 4.69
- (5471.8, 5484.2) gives 4.64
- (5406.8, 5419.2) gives 4.53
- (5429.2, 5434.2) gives 4.41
